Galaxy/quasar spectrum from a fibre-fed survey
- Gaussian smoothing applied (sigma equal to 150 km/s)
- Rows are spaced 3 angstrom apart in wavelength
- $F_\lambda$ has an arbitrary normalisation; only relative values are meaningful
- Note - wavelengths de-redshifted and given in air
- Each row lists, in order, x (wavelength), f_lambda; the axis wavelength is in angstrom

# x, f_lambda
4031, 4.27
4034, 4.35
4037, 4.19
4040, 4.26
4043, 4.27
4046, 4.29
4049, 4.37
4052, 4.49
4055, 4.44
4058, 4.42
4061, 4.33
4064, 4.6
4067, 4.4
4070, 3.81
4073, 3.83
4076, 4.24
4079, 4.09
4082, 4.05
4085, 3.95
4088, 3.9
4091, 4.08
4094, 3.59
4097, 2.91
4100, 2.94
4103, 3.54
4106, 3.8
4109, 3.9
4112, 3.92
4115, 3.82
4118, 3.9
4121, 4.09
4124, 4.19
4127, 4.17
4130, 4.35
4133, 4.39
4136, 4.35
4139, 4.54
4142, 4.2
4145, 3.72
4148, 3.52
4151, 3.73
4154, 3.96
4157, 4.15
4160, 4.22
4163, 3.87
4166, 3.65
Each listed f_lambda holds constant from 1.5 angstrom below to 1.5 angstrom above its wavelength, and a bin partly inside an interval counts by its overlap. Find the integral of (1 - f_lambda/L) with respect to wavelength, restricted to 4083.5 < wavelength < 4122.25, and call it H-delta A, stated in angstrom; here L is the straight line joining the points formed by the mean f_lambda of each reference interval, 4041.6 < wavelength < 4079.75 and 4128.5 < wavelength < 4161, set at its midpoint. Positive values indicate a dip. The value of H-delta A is 4.4 angstrom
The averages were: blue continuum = 4.28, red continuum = 4.1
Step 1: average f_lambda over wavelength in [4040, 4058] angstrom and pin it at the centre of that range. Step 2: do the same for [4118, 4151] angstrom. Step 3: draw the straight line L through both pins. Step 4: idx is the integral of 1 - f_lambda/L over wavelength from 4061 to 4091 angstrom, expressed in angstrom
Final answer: 1.3 angstrom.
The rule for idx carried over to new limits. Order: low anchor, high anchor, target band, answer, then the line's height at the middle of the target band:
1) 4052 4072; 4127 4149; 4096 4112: 2.9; 4.24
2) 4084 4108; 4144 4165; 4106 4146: -4.0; 3.74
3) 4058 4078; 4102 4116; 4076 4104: 2.1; 3.99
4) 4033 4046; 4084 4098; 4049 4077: -1.9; 4.01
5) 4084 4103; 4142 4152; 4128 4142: -2.6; 3.69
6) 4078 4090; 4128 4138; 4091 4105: 2.5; 4.1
